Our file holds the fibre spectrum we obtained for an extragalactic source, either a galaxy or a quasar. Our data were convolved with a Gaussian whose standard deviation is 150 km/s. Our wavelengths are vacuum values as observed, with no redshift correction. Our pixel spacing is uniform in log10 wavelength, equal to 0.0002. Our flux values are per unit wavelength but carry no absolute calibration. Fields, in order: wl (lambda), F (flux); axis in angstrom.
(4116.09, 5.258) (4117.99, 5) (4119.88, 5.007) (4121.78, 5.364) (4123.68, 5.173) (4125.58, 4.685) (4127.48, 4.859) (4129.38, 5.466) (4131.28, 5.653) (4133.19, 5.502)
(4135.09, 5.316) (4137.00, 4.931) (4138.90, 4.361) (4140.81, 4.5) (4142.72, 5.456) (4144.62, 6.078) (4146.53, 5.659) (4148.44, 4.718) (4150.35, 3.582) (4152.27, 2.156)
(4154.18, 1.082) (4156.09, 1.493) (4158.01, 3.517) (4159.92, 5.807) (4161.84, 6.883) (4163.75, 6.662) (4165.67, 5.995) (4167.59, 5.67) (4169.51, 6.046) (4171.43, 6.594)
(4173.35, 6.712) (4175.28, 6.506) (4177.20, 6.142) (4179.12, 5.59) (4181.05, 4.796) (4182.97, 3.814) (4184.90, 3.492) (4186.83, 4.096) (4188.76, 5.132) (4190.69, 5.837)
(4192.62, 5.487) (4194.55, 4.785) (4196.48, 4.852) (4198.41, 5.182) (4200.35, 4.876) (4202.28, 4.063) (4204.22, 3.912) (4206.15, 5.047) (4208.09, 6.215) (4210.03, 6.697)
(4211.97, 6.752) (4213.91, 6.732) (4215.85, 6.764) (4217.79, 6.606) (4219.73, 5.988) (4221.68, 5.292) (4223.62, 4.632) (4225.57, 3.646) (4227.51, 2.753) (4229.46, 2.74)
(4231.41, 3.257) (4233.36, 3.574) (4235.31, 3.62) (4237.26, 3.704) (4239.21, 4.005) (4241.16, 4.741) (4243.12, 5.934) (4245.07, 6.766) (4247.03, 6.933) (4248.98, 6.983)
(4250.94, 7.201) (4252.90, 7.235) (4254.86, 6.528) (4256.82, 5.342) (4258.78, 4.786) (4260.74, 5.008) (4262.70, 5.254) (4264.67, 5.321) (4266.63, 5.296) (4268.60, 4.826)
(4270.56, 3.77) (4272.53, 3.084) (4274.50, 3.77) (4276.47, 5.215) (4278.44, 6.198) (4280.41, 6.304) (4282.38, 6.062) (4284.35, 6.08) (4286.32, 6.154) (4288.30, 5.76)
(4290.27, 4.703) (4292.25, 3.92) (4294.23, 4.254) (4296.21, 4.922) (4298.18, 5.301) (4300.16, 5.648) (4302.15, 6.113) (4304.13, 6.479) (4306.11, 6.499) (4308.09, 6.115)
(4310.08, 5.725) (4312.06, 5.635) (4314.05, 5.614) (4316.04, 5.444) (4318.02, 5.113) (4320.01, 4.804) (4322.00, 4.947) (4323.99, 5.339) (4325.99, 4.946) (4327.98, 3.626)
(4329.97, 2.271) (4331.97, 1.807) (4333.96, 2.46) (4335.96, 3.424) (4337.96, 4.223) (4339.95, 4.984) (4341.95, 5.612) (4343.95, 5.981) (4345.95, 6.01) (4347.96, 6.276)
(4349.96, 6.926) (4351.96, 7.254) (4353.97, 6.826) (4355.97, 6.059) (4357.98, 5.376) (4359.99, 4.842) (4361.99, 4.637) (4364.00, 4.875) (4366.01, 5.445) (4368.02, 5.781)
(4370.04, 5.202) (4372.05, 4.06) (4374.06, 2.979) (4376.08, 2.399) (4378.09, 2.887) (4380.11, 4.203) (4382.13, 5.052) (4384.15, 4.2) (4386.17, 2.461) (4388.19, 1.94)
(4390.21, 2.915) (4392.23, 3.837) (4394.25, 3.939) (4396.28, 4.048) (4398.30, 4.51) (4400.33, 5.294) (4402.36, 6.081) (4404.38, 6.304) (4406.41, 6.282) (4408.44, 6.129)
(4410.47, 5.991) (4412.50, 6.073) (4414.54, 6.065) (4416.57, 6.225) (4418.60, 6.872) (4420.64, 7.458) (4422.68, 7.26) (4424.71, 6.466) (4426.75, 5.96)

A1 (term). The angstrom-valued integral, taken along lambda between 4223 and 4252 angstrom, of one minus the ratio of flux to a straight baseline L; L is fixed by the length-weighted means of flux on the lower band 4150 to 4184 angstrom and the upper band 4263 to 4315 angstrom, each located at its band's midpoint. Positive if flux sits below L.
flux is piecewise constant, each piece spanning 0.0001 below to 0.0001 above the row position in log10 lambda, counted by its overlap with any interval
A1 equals 2.7 angstrom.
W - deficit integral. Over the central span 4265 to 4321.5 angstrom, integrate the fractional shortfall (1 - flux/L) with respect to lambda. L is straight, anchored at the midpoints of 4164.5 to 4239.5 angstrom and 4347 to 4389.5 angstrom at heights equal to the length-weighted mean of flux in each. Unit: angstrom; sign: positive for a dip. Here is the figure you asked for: -5.0 angstrom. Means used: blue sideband 5.08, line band 5.31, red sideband 4.73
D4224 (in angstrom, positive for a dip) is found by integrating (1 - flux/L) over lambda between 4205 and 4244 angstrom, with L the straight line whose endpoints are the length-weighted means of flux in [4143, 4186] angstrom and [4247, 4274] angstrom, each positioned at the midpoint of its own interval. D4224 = 2.5 angstrom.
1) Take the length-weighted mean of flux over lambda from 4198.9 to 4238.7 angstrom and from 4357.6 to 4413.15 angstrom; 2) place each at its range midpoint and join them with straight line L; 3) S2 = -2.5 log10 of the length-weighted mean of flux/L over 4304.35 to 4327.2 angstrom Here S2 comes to -0.18 mag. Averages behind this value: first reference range 4.84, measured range 5.49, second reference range 4.54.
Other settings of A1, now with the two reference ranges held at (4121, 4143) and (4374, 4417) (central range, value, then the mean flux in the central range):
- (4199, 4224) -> -3.81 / 5.68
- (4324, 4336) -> 3.69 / 3.25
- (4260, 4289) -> -2.46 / 5.2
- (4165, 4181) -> -3.43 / 6.08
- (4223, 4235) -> 3.64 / 3.41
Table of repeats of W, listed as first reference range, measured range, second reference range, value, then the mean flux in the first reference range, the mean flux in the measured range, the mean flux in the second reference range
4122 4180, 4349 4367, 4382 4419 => -3.06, 5.1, 5.8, 4.93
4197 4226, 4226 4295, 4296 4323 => 6.41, 5.52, 5.05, 5.62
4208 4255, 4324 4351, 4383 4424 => 3.74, 5.38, 4.54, 5.21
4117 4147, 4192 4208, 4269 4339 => 0.73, 5.18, 4.84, 4.9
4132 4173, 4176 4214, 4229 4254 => -0.86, 4.89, 5.15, 5.19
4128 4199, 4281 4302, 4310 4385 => -1.98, 5.01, 5.33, 4.81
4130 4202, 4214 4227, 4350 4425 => -1.18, 4.99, 5.48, 5.1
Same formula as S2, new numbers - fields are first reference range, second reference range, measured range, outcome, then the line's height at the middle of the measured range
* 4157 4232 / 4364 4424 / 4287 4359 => -0.03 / 5.04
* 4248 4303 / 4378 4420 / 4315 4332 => 0.18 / 5.2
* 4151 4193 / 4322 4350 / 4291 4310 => -0.19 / 4.6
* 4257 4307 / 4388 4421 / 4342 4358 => -0.20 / 5.29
